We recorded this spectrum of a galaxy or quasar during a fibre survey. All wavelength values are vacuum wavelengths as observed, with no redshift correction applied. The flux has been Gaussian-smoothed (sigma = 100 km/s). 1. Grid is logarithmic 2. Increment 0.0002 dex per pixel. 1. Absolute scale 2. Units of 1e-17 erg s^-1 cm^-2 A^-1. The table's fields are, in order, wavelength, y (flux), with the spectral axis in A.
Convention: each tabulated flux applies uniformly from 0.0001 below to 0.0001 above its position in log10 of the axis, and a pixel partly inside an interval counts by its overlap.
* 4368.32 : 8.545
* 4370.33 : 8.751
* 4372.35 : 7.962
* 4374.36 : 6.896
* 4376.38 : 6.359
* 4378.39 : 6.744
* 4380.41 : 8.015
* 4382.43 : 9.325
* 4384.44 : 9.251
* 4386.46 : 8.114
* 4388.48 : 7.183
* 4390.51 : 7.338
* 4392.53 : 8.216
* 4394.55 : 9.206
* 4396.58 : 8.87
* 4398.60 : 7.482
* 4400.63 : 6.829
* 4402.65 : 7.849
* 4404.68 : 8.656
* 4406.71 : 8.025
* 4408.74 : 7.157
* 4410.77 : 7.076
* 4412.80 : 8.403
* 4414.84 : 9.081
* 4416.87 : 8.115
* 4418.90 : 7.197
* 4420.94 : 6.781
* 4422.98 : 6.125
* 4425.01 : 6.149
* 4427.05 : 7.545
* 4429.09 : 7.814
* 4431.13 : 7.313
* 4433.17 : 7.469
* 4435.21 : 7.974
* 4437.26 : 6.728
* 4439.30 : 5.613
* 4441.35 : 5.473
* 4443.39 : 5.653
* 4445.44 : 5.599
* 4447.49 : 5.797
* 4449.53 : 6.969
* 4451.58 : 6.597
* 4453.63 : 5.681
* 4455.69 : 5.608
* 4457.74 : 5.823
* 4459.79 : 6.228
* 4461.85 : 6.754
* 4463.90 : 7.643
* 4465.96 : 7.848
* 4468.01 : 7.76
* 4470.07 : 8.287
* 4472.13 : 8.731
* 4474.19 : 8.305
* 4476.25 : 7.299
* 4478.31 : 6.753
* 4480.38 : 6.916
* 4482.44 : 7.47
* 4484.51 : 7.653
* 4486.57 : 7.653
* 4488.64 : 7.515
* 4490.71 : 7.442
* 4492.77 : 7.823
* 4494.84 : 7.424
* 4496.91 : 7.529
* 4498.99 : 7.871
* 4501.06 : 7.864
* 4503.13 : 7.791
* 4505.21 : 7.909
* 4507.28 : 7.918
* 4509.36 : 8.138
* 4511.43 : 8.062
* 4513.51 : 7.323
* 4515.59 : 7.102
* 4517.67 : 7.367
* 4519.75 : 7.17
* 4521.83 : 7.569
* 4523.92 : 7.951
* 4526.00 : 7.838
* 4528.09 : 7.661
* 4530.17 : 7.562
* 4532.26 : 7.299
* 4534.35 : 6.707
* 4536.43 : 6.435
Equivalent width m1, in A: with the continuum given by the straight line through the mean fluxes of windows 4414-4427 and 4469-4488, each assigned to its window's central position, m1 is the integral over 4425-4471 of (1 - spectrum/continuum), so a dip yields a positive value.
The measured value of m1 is 4.5 A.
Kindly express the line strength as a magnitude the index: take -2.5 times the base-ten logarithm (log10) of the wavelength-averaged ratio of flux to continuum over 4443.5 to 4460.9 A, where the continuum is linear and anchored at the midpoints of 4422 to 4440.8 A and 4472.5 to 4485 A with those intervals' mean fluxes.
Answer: 0.19 mag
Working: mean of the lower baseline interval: 6.93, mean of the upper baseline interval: 7.45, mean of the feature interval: 6.02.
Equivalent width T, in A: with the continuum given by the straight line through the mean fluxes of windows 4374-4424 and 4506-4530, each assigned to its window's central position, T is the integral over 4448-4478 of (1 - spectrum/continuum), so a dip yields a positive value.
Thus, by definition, 2.4 A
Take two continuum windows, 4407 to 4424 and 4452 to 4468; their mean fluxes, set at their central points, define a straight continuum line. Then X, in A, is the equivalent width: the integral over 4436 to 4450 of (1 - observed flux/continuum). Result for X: 2.0 A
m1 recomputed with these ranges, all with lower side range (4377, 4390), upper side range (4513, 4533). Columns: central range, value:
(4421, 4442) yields 2.7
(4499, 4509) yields -0.4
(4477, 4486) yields 0.5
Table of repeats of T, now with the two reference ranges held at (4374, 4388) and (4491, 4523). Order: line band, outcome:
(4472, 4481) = 0.2 A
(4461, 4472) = -0.1 A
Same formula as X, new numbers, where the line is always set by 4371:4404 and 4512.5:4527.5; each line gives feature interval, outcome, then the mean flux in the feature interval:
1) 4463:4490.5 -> -0.2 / 7.67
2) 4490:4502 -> -0.2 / 7.66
